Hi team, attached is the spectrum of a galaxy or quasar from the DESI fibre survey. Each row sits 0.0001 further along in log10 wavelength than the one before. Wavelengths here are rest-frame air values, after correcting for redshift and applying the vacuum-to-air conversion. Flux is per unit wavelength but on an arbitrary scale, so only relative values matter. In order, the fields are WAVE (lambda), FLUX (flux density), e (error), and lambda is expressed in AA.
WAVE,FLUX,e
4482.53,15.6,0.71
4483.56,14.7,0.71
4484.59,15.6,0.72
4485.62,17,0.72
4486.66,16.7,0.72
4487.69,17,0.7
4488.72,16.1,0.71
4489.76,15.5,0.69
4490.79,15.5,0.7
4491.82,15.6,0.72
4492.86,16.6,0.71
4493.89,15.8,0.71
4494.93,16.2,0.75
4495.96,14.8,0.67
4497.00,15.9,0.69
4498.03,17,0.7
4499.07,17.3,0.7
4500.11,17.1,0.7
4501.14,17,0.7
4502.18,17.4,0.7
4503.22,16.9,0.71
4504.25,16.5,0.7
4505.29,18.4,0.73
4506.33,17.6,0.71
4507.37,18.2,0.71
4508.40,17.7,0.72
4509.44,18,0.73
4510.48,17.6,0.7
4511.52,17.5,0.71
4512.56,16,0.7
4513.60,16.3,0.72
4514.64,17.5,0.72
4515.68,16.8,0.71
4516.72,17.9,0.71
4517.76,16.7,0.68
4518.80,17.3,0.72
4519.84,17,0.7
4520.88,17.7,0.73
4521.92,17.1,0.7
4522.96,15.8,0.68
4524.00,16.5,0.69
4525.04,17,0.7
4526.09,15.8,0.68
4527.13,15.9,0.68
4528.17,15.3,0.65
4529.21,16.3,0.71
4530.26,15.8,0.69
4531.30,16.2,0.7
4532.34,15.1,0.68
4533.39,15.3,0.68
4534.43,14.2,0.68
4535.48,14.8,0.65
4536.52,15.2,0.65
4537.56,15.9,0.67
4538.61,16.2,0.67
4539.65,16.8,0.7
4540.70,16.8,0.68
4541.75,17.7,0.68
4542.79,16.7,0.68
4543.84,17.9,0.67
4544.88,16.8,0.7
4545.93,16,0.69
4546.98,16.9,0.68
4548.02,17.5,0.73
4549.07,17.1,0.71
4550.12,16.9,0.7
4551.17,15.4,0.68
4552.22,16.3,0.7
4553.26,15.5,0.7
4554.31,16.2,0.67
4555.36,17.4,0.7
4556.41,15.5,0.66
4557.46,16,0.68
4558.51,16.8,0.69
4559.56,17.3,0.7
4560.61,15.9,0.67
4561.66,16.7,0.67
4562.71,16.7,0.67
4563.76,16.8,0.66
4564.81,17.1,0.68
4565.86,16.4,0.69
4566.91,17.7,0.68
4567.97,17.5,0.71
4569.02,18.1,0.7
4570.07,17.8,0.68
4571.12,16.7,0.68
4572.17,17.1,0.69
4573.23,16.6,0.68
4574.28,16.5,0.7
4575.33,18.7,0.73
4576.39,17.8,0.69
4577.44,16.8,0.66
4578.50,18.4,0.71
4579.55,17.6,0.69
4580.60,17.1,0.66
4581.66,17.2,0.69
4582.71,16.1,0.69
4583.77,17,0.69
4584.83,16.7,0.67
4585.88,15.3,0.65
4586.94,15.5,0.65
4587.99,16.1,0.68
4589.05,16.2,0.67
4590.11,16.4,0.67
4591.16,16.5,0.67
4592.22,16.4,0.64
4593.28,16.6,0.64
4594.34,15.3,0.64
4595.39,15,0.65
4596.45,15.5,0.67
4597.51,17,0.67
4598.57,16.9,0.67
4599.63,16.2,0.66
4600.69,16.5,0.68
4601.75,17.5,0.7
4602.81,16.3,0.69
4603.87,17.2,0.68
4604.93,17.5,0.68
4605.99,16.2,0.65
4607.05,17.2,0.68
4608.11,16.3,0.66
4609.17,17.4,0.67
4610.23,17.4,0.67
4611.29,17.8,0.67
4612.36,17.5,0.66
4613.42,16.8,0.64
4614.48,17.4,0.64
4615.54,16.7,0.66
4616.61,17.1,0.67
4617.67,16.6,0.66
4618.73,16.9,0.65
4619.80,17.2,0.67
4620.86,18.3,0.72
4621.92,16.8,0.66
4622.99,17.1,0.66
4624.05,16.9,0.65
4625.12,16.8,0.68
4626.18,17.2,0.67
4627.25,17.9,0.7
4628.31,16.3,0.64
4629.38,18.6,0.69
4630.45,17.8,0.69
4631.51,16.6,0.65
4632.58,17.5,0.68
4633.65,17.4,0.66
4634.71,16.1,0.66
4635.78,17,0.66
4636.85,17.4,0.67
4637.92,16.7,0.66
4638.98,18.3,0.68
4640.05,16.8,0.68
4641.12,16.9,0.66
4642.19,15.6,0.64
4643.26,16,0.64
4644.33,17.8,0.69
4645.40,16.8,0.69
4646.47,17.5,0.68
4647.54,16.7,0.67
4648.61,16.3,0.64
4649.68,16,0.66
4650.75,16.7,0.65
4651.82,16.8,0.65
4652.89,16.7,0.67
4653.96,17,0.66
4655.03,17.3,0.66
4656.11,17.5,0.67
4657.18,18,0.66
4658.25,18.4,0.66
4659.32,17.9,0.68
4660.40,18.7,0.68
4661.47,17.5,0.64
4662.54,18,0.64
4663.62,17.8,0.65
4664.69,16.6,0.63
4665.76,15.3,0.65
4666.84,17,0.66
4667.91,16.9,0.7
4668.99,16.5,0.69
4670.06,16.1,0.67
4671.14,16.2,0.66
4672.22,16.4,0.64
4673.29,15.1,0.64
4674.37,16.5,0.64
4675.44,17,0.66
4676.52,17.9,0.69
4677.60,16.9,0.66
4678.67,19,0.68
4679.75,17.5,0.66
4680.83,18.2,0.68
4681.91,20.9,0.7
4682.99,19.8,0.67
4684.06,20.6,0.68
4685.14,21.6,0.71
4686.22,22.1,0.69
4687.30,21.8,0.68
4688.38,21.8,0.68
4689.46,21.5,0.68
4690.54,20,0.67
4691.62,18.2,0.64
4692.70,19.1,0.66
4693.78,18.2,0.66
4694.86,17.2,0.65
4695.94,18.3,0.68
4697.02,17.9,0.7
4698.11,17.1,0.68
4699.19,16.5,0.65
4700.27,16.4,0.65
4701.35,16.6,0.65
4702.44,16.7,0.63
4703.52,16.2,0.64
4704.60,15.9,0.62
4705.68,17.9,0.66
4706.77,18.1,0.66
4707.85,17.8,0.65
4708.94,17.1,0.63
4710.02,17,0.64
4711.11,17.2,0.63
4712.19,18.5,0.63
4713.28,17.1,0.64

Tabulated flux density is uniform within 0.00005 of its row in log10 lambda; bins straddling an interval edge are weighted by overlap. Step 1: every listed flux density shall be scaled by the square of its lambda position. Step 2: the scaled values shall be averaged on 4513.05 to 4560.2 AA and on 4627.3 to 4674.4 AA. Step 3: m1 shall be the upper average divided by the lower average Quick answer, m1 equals 1.09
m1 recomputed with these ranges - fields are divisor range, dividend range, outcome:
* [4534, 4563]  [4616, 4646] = 1.08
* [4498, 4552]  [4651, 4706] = 1.15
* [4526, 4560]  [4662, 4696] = 1.20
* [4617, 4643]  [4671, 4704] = 1.10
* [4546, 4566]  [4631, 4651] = 1.06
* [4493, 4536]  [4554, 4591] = 1.04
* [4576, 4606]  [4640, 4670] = 1.06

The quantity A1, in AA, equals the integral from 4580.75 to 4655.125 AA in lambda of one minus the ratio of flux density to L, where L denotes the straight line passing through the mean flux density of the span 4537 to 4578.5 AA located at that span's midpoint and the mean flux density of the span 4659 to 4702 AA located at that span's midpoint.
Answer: 2.8 AA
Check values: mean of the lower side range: 16.9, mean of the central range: 16.8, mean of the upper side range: 18.1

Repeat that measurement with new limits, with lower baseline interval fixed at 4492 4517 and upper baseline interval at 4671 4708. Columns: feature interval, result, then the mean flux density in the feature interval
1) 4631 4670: 2.1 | 17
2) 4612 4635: 0.8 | 17.2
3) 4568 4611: 1.9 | 16.8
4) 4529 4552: 1.3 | 16.2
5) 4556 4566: 0.5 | 16.5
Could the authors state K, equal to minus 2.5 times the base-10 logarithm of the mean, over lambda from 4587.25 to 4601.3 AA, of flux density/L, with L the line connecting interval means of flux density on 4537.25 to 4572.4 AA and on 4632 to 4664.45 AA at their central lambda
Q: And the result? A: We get 0.05 mag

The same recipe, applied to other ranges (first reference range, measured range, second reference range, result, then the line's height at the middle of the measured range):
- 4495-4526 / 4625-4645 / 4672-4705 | 0.05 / 18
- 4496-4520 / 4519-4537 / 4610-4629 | 0.08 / 17.2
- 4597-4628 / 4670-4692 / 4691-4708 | -0.09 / 17.3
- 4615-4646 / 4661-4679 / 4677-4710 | 0.07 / 18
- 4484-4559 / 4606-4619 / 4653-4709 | 0.02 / 17.3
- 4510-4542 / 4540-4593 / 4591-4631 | -0.01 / 16.6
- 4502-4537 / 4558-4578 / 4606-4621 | -0.01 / 16.9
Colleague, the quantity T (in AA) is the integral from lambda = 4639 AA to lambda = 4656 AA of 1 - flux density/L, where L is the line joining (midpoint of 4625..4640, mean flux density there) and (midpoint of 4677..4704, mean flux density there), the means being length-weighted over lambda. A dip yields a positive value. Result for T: 0.8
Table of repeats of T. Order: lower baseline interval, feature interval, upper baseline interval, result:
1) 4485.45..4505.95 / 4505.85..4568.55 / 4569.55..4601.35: -0.13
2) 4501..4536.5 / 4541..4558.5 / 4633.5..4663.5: 0.16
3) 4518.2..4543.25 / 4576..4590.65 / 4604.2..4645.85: -0.02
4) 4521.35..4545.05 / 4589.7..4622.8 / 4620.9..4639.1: 0.30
